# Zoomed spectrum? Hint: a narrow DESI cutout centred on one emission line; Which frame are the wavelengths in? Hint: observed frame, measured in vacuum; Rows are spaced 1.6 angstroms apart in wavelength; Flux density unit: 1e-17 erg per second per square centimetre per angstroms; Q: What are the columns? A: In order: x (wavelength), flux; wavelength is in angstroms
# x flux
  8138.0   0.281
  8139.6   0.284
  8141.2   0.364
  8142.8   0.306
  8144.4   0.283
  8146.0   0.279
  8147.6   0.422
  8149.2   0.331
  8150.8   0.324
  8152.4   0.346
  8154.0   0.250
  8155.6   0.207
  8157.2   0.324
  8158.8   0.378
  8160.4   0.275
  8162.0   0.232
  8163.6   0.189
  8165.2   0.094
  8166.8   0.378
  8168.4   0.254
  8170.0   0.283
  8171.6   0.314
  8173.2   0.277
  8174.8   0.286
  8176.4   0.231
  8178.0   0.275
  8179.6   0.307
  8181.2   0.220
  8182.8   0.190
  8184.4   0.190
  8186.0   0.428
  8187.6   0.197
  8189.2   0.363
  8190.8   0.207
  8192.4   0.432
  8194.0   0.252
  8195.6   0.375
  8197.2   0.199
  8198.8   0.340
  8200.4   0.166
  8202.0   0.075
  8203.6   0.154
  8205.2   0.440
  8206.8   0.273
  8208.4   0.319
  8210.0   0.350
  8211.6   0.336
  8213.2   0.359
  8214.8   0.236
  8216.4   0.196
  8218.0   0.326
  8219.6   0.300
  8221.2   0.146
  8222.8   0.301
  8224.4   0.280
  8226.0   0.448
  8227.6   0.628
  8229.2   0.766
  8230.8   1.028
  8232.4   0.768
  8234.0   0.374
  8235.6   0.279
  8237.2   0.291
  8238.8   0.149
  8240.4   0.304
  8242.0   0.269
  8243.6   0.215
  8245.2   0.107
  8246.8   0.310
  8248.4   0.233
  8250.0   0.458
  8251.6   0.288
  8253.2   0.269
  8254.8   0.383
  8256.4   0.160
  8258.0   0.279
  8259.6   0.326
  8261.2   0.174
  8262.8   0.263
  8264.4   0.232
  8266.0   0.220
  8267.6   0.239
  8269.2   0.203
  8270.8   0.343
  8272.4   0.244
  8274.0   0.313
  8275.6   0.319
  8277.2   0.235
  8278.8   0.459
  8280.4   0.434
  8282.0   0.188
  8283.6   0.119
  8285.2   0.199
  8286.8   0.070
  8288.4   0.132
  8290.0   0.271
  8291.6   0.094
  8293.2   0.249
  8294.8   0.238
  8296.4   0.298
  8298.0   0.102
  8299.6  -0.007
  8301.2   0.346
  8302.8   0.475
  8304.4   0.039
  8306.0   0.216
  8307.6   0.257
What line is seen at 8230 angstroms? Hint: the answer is H-gamma 4340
